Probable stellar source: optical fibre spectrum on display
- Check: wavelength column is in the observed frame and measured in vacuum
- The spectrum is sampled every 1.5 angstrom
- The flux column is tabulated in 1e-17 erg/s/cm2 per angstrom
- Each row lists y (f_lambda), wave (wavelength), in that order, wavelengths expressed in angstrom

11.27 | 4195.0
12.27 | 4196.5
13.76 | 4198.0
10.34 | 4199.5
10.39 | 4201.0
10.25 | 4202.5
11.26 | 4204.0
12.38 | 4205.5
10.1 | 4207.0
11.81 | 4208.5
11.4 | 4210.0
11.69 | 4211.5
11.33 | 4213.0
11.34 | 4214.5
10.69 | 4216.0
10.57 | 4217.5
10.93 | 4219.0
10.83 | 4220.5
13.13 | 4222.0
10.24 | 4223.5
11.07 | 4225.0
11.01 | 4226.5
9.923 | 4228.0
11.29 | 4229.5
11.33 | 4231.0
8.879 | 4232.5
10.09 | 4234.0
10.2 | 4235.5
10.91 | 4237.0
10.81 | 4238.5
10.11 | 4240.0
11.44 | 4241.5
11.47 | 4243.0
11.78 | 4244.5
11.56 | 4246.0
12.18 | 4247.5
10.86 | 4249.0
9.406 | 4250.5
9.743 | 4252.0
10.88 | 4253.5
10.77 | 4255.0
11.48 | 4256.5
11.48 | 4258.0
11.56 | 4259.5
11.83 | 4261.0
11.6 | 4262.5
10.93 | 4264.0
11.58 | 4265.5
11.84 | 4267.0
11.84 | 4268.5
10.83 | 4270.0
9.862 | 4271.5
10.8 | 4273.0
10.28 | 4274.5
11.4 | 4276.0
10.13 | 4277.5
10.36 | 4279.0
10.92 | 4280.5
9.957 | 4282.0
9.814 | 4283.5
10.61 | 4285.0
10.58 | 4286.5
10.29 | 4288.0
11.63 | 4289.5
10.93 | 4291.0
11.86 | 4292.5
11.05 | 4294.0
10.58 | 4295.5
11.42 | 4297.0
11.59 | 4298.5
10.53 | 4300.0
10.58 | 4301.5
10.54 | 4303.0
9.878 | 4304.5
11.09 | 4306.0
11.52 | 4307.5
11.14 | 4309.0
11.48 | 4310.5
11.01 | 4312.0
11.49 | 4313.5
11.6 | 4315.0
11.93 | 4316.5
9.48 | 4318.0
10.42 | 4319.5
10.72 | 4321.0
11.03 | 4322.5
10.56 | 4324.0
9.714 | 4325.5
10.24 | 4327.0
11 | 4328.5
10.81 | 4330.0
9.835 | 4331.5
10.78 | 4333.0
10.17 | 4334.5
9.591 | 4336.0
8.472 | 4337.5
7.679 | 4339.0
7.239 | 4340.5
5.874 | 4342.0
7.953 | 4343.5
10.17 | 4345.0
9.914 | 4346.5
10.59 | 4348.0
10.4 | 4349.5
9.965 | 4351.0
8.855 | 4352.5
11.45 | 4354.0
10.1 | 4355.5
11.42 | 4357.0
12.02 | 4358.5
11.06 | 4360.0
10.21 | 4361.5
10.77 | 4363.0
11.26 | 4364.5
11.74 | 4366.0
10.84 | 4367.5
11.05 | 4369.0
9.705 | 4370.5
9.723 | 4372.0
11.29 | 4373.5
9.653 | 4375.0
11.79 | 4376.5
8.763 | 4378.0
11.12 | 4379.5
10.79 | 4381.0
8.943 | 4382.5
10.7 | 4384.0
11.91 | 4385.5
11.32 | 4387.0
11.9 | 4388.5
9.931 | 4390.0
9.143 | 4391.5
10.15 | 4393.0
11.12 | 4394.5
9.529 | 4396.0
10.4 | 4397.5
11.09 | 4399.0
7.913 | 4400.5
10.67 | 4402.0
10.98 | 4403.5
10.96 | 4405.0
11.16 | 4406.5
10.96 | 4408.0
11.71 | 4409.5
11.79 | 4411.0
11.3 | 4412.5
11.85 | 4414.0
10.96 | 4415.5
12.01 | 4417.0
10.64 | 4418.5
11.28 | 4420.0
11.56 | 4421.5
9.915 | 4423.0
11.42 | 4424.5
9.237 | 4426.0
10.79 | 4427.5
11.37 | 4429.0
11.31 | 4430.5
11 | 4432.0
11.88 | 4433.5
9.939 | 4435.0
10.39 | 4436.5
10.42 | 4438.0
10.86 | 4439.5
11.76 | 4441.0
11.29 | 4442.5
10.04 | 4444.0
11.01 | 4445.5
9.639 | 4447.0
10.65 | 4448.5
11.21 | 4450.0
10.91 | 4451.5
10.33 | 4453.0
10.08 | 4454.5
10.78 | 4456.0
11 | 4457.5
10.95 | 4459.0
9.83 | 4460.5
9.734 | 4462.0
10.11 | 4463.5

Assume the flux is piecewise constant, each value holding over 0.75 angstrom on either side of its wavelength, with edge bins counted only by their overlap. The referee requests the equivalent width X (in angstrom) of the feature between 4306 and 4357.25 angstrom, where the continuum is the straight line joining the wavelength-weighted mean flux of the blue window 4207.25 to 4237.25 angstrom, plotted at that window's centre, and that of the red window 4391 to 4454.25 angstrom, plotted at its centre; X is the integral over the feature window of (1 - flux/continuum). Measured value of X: 3.33 angstrom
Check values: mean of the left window 10.9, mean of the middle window 10.1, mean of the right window 10.8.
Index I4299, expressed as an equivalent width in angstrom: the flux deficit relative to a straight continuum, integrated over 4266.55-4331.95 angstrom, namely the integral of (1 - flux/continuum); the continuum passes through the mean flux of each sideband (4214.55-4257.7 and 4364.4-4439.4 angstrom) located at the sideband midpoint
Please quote 0.1 angstrom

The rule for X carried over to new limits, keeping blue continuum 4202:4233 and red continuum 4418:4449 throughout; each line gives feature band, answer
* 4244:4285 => 0.2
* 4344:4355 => 0.8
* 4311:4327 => 0.2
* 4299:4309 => 0.2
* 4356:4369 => -0.3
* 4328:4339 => 1.0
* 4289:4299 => -0.3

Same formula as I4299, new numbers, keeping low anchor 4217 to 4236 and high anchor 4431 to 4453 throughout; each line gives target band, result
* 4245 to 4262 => -0.5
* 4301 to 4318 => -0.5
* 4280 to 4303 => -0.1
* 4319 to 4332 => 0.3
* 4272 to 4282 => 0.2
